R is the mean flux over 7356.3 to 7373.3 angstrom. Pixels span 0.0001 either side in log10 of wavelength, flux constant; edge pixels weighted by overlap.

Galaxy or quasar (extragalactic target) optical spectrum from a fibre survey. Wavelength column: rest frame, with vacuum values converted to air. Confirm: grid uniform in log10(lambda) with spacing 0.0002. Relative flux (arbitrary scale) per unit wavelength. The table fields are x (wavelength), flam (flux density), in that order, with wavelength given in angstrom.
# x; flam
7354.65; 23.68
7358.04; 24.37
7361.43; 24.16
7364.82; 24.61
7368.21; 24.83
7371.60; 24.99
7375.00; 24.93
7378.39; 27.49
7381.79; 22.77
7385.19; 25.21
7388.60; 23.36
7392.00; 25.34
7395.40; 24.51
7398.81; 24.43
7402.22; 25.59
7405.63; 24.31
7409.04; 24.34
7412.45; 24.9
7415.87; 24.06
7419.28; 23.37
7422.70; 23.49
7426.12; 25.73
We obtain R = 24.6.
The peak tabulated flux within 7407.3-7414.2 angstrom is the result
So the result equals 24.9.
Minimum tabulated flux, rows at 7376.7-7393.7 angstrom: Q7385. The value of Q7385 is 22.77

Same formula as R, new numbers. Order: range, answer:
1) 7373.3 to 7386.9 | 25.1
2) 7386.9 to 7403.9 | 24.6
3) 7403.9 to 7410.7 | 24.3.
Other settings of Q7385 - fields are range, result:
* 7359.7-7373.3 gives 24.16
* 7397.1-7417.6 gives 24.06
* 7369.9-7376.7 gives 24.93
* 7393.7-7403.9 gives 24.43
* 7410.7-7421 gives 23.37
